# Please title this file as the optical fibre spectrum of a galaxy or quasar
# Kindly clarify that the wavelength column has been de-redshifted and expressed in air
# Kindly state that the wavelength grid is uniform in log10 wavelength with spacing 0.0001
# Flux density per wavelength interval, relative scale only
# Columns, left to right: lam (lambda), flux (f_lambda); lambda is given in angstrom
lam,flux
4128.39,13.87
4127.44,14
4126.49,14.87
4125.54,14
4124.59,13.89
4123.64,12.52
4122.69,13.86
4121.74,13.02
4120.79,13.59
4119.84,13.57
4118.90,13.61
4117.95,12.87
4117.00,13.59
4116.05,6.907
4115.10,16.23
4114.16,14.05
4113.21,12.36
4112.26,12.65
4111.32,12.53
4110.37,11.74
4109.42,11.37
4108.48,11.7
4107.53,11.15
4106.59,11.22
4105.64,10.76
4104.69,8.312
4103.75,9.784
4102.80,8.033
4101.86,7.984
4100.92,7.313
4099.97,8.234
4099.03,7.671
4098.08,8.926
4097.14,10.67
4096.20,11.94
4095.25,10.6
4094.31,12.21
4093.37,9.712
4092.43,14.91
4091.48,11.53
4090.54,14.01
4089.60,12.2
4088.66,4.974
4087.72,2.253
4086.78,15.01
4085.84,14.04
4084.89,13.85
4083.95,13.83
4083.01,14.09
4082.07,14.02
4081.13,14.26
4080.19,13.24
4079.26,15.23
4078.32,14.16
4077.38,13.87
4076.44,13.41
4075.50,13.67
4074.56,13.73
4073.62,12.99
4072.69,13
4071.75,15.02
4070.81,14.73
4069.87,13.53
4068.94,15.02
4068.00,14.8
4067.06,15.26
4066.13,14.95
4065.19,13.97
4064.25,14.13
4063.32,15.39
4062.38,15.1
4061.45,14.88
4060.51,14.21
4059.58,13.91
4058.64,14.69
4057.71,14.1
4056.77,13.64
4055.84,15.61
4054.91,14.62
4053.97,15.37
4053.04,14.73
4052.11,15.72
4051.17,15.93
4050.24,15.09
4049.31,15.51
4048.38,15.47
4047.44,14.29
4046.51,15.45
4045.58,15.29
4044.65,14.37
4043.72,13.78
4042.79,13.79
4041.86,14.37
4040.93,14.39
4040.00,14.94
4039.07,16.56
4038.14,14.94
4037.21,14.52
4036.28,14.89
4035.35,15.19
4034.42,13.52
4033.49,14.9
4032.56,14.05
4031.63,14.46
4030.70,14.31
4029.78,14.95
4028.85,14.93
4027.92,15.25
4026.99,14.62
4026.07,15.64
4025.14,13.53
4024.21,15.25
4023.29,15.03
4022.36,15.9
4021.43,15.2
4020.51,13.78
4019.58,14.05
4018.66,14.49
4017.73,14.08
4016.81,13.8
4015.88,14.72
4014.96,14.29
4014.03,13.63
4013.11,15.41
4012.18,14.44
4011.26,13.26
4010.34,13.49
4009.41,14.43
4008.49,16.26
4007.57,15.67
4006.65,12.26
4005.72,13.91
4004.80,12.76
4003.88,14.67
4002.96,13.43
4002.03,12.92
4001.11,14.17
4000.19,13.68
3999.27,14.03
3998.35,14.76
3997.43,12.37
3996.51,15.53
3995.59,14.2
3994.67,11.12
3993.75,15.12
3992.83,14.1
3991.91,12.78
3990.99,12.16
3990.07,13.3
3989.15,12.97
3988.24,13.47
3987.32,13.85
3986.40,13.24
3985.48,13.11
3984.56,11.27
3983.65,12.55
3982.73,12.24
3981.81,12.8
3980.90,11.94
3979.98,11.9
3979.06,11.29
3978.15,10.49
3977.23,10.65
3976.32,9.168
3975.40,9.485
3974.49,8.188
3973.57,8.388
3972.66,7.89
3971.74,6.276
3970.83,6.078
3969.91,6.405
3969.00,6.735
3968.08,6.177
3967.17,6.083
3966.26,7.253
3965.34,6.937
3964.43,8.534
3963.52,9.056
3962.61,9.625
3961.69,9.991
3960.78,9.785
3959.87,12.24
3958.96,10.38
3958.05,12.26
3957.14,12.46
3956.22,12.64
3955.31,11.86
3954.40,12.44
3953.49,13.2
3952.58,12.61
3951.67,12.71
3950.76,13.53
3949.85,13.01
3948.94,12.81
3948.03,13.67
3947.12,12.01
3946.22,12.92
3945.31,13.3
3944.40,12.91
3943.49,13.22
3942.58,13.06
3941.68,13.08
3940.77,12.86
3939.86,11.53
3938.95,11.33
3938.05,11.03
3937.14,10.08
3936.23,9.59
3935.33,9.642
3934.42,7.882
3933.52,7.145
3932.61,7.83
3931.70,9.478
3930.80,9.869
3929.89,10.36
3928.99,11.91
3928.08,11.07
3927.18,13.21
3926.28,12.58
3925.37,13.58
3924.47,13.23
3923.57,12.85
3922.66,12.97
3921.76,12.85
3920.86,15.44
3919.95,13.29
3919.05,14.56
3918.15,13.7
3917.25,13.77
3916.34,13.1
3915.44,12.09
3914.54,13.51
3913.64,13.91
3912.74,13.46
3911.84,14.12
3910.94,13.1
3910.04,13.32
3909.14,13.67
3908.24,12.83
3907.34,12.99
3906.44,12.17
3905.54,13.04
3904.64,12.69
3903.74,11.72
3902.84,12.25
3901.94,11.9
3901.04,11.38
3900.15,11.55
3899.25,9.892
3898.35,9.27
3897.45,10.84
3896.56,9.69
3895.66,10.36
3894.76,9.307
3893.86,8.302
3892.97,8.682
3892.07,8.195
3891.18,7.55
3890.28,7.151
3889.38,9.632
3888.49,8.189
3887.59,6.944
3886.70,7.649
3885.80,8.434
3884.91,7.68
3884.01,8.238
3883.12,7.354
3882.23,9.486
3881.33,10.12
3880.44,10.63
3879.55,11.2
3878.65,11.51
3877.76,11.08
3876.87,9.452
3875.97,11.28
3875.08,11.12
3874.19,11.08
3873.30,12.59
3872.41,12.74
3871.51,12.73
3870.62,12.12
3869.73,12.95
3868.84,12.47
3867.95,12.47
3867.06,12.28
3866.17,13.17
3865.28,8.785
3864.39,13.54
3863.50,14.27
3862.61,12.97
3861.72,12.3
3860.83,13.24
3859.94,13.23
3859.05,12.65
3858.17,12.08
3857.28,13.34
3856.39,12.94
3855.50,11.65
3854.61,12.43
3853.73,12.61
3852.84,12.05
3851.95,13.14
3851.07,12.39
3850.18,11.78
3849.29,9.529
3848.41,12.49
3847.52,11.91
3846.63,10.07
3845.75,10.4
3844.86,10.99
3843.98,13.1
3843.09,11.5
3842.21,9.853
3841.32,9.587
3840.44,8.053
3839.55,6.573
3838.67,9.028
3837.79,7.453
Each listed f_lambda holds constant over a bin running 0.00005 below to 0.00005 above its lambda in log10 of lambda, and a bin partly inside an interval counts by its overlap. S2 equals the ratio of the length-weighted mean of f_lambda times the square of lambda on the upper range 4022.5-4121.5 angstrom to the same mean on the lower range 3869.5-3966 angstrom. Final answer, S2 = 1.27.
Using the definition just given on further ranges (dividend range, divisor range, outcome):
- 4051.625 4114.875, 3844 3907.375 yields 1.27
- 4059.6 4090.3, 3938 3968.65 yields 1.27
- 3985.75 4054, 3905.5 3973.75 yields 1.31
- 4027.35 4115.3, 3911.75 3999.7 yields 1.21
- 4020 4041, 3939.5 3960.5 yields 1.22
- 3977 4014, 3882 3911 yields 1.38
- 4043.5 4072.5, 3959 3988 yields 1.59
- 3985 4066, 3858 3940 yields 1.36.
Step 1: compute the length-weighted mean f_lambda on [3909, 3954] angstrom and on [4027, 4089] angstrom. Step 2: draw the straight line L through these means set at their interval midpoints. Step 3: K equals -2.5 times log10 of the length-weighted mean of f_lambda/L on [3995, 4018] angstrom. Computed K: -0.05 mag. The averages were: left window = 12.3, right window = 14.2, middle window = 14.1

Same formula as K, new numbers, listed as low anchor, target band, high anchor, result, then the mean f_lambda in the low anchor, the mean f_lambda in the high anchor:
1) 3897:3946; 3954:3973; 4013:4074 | 0.38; 12.1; 14.7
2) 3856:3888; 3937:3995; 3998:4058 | 0.18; 11.3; 14.6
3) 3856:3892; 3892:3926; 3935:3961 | -0.06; 10.9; 12.2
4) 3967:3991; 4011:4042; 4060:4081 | -0.18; 10.3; 14.3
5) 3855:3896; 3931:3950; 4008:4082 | 0.09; 10.8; 14.6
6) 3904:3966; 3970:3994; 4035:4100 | 0.13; 12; 13.7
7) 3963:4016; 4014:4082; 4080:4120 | -0.25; 11.8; 11.4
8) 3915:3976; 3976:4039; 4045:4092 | -0.11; 11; 14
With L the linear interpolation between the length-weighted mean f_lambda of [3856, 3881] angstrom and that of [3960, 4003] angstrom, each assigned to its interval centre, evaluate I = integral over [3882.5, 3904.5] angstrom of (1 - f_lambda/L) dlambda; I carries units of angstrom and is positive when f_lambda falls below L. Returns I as 4.8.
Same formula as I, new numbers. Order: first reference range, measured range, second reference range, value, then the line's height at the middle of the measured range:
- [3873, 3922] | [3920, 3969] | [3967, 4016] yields 1.5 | 11.6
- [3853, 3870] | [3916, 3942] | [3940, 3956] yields 2.2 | 12.8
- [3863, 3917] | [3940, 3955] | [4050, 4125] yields -1.8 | 11.6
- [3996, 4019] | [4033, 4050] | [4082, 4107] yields -2.8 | 12.7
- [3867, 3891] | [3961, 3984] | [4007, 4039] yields 7.2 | 13.1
